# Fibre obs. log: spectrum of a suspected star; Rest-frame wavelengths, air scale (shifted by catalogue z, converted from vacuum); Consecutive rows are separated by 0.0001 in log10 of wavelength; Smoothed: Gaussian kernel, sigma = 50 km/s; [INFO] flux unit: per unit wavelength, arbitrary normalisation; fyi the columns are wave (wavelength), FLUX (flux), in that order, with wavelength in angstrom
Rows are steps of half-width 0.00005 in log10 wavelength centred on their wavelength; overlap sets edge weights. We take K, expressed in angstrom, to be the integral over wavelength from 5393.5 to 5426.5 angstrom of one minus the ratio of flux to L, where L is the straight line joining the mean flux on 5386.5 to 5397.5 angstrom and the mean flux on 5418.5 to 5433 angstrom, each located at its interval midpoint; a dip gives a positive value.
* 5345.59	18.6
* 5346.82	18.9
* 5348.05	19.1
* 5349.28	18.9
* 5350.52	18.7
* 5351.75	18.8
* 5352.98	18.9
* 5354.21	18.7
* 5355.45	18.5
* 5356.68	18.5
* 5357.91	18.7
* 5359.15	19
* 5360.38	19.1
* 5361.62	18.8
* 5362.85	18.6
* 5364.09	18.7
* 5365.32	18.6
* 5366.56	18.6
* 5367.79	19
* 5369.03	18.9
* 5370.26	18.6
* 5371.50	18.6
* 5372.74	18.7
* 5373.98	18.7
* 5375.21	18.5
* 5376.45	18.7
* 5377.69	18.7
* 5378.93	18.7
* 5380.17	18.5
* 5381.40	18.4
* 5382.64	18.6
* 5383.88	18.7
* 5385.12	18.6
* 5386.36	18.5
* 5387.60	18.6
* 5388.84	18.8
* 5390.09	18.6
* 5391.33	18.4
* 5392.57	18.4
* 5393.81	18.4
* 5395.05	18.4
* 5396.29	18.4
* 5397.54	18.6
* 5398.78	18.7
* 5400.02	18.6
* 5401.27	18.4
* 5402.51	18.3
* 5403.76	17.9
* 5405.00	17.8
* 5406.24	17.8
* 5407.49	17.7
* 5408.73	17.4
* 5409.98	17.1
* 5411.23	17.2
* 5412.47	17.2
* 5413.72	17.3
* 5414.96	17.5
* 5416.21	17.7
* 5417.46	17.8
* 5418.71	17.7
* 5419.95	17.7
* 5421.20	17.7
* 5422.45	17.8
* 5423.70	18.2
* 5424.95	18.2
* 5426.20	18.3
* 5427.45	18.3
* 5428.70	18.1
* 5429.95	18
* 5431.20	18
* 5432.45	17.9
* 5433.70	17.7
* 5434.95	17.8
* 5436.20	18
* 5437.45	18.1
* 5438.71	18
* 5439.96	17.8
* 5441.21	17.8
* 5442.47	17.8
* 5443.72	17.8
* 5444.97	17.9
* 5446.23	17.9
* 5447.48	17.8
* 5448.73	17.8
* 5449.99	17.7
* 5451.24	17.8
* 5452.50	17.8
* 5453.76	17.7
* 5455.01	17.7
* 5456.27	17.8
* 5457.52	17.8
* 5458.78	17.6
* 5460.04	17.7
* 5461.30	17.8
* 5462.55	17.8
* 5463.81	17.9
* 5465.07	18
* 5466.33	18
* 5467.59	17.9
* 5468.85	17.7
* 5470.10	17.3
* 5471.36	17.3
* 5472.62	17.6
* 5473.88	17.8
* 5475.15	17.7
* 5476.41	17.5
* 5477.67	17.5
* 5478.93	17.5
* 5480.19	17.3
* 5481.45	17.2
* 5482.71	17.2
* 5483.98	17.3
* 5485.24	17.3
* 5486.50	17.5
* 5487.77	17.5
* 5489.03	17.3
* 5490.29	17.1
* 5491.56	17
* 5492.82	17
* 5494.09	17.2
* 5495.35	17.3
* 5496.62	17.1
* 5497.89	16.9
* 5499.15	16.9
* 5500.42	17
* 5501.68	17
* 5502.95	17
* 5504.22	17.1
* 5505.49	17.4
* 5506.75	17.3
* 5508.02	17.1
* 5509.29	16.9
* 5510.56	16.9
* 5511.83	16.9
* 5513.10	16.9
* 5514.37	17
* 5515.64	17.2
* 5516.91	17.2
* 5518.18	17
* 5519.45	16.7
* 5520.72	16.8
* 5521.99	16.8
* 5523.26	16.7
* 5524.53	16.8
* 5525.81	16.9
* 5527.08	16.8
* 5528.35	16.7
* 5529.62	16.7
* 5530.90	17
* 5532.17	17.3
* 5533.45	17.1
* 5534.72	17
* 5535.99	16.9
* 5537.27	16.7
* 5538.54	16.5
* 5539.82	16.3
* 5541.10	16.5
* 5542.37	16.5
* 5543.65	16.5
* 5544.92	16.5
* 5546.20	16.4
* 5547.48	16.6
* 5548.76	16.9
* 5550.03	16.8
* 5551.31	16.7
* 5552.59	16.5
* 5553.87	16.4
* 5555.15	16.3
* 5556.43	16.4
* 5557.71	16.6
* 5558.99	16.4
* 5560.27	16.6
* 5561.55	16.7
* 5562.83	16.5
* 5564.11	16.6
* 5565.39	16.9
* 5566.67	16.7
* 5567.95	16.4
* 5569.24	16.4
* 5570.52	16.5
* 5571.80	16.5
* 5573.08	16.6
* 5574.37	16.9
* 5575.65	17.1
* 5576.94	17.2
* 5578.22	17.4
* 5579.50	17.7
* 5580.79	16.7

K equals 0.59 angstrom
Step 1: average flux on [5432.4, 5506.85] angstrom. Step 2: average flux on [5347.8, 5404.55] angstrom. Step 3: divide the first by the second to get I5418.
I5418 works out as 0.94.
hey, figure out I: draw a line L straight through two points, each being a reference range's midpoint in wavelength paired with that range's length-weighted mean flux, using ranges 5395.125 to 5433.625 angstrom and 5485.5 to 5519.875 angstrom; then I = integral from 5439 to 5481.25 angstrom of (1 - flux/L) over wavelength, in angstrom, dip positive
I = -0.6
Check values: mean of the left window 17.9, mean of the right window 17.1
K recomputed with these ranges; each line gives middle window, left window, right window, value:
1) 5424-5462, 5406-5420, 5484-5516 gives -1.1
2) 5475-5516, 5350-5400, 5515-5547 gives 0.1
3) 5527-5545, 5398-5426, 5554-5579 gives 0.2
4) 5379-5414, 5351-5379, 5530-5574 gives 0.3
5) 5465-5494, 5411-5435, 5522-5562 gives -0.3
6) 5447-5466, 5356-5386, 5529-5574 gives -0.1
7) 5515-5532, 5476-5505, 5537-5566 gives 0.0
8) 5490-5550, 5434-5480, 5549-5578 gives 0.7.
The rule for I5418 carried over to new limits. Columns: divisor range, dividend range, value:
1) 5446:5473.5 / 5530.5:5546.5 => 0.94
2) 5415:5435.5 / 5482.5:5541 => 0.95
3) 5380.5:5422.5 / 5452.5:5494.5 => 0.97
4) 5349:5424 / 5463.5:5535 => 0.94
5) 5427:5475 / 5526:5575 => 0.93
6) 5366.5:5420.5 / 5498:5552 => 0.92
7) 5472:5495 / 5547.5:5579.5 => 0.96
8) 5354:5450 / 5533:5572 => 0.91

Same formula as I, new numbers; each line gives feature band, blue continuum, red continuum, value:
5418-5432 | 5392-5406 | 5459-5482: 0.07 angstrom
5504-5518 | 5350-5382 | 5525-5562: -0.04 angstrom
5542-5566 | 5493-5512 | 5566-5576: 0.24 angstrom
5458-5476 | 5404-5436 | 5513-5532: -0.37 angstrom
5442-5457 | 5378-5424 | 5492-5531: -0.15 angstrom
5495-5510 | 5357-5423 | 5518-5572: 0.03 angstrom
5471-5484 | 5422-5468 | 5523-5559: 0.02 angstrom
